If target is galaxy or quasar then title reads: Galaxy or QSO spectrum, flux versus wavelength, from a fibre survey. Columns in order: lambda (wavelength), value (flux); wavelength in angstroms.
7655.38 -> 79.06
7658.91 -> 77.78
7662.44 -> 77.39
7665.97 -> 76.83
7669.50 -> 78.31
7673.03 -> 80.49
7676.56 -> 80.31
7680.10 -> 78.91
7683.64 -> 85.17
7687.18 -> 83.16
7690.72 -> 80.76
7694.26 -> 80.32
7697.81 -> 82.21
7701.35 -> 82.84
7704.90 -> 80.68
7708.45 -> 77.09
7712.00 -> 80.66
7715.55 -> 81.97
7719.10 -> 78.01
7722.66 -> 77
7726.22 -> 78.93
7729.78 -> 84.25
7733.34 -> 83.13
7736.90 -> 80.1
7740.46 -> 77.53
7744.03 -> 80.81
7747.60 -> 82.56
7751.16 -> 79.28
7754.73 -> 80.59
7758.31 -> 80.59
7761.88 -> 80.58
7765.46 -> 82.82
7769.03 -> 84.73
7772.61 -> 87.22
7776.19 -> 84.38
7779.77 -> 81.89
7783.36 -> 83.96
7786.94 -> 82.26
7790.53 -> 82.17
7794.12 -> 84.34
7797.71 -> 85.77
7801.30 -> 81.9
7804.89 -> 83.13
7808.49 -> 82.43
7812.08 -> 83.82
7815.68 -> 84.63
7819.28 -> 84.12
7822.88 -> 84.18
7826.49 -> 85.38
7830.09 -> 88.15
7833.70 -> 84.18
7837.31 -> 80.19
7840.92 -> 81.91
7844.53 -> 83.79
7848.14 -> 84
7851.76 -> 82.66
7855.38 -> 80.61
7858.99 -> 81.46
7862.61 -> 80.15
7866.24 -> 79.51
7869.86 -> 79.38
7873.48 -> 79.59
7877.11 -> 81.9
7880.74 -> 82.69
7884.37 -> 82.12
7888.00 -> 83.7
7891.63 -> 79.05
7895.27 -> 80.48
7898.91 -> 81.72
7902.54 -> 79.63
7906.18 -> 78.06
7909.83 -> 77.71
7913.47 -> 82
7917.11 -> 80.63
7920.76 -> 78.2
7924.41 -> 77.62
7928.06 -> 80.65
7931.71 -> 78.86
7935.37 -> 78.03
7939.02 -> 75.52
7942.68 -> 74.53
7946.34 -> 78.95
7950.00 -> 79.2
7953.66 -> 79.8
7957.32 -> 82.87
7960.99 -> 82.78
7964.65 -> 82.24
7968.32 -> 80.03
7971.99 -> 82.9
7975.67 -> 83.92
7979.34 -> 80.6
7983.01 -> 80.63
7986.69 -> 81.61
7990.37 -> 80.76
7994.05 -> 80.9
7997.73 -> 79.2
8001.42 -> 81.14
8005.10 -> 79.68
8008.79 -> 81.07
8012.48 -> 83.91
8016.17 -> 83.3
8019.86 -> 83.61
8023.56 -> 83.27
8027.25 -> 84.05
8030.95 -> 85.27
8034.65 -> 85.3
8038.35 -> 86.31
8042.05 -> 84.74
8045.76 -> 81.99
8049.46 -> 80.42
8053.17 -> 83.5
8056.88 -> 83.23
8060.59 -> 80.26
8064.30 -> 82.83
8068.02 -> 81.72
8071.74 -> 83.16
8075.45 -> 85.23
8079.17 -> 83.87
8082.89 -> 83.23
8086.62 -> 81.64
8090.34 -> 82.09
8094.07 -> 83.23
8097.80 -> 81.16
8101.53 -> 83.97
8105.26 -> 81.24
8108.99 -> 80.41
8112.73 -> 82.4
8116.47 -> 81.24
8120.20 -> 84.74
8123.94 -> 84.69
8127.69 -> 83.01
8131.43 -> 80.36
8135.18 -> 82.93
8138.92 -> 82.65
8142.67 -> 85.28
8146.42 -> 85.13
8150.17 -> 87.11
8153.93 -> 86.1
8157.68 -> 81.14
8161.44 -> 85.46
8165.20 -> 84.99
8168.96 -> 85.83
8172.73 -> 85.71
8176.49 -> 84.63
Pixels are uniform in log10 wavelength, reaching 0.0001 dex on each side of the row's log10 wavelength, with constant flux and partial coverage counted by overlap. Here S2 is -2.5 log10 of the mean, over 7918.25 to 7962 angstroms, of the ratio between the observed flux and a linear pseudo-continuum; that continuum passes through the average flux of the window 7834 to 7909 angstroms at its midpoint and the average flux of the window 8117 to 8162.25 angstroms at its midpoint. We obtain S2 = 0.04 mag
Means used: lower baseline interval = 81.1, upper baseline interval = 83.9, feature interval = 78.9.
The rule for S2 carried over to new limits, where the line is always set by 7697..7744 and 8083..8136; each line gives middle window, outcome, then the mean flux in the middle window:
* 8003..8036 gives -0.02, 83.2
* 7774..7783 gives -0.04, 83.4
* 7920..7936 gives 0.04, 78.7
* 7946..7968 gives 0.01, 81.1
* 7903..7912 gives 0.04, 78.3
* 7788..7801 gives -0.04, 83.7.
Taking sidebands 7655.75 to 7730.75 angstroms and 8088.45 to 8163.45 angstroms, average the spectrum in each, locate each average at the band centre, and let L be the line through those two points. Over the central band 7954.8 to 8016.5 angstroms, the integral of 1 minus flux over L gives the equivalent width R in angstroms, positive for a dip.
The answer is 0.5 angstroms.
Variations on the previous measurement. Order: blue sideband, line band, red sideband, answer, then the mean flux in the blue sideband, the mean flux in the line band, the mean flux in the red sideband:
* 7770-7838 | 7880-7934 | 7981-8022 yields 1.6 angstroms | 84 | 80.1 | 81.4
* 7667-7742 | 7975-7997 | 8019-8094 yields 0.4 angstroms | 80.5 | 81.2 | 83.3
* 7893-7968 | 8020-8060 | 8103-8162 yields -1.0 angstroms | 79.5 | 83.7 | 83.3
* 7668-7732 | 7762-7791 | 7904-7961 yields -1.3 angstroms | 80.6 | 83.6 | 79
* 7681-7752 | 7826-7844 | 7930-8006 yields -0.7 angstroms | 80.8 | 83.9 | 80.2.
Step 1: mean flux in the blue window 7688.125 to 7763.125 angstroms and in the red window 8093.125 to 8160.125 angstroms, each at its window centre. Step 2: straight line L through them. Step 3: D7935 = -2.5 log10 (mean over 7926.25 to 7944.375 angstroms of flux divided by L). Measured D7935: 0.06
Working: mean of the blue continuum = 80.5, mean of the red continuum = 83.2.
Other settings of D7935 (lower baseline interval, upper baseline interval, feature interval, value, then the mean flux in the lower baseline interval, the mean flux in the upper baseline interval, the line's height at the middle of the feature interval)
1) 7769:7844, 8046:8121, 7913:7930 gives 0.05 mag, 83.8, 82.4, 83.2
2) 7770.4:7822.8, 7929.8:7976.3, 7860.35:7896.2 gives 0.01 mag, 83.7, 79.9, 81.7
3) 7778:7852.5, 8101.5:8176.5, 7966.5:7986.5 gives 0.03 mag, 83.6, 83.7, 83.7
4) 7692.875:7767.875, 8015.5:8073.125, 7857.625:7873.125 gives 0.02 mag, 80.6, 83.3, 81.8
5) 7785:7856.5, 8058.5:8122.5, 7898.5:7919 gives 0.04 mag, 83.5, 82.5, 83.2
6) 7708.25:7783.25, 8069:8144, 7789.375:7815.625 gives -0.03 mag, 81.3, 82.8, 81.5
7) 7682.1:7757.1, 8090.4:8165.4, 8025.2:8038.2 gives -0.03 mag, 80.8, 83.3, 82.7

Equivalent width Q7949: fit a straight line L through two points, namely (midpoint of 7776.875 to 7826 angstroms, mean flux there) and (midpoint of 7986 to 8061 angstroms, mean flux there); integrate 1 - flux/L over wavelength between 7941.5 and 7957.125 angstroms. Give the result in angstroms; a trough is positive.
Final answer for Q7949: 0.8 angstroms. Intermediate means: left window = 83.5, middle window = 78.8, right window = 82.6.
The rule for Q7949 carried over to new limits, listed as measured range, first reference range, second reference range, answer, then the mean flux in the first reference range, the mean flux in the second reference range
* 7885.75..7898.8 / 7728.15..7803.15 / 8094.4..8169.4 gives 0.25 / 82.4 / 83.4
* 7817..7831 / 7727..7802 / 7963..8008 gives -0.55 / 82.4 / 81.1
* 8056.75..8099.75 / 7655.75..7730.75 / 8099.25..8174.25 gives 0.31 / 80.1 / 83.7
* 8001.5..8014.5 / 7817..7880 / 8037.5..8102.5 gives 0.19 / 82.4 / 82.9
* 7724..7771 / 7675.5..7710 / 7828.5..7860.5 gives 0.35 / 81.2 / 83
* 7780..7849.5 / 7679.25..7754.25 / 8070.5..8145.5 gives -2.03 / 80.8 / 82.9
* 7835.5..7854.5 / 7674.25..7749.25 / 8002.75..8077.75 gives -0.16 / 80.8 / 83.1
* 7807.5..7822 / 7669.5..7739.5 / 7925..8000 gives -0.60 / 80.7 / 80.2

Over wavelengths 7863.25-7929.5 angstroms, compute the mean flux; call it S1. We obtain 80.2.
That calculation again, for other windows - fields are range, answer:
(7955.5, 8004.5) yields 81.5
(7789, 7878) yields 82.8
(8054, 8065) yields 82.2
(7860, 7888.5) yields 81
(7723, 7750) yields 80.8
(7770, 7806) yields 83.7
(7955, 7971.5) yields 82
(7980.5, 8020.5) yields 81.4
